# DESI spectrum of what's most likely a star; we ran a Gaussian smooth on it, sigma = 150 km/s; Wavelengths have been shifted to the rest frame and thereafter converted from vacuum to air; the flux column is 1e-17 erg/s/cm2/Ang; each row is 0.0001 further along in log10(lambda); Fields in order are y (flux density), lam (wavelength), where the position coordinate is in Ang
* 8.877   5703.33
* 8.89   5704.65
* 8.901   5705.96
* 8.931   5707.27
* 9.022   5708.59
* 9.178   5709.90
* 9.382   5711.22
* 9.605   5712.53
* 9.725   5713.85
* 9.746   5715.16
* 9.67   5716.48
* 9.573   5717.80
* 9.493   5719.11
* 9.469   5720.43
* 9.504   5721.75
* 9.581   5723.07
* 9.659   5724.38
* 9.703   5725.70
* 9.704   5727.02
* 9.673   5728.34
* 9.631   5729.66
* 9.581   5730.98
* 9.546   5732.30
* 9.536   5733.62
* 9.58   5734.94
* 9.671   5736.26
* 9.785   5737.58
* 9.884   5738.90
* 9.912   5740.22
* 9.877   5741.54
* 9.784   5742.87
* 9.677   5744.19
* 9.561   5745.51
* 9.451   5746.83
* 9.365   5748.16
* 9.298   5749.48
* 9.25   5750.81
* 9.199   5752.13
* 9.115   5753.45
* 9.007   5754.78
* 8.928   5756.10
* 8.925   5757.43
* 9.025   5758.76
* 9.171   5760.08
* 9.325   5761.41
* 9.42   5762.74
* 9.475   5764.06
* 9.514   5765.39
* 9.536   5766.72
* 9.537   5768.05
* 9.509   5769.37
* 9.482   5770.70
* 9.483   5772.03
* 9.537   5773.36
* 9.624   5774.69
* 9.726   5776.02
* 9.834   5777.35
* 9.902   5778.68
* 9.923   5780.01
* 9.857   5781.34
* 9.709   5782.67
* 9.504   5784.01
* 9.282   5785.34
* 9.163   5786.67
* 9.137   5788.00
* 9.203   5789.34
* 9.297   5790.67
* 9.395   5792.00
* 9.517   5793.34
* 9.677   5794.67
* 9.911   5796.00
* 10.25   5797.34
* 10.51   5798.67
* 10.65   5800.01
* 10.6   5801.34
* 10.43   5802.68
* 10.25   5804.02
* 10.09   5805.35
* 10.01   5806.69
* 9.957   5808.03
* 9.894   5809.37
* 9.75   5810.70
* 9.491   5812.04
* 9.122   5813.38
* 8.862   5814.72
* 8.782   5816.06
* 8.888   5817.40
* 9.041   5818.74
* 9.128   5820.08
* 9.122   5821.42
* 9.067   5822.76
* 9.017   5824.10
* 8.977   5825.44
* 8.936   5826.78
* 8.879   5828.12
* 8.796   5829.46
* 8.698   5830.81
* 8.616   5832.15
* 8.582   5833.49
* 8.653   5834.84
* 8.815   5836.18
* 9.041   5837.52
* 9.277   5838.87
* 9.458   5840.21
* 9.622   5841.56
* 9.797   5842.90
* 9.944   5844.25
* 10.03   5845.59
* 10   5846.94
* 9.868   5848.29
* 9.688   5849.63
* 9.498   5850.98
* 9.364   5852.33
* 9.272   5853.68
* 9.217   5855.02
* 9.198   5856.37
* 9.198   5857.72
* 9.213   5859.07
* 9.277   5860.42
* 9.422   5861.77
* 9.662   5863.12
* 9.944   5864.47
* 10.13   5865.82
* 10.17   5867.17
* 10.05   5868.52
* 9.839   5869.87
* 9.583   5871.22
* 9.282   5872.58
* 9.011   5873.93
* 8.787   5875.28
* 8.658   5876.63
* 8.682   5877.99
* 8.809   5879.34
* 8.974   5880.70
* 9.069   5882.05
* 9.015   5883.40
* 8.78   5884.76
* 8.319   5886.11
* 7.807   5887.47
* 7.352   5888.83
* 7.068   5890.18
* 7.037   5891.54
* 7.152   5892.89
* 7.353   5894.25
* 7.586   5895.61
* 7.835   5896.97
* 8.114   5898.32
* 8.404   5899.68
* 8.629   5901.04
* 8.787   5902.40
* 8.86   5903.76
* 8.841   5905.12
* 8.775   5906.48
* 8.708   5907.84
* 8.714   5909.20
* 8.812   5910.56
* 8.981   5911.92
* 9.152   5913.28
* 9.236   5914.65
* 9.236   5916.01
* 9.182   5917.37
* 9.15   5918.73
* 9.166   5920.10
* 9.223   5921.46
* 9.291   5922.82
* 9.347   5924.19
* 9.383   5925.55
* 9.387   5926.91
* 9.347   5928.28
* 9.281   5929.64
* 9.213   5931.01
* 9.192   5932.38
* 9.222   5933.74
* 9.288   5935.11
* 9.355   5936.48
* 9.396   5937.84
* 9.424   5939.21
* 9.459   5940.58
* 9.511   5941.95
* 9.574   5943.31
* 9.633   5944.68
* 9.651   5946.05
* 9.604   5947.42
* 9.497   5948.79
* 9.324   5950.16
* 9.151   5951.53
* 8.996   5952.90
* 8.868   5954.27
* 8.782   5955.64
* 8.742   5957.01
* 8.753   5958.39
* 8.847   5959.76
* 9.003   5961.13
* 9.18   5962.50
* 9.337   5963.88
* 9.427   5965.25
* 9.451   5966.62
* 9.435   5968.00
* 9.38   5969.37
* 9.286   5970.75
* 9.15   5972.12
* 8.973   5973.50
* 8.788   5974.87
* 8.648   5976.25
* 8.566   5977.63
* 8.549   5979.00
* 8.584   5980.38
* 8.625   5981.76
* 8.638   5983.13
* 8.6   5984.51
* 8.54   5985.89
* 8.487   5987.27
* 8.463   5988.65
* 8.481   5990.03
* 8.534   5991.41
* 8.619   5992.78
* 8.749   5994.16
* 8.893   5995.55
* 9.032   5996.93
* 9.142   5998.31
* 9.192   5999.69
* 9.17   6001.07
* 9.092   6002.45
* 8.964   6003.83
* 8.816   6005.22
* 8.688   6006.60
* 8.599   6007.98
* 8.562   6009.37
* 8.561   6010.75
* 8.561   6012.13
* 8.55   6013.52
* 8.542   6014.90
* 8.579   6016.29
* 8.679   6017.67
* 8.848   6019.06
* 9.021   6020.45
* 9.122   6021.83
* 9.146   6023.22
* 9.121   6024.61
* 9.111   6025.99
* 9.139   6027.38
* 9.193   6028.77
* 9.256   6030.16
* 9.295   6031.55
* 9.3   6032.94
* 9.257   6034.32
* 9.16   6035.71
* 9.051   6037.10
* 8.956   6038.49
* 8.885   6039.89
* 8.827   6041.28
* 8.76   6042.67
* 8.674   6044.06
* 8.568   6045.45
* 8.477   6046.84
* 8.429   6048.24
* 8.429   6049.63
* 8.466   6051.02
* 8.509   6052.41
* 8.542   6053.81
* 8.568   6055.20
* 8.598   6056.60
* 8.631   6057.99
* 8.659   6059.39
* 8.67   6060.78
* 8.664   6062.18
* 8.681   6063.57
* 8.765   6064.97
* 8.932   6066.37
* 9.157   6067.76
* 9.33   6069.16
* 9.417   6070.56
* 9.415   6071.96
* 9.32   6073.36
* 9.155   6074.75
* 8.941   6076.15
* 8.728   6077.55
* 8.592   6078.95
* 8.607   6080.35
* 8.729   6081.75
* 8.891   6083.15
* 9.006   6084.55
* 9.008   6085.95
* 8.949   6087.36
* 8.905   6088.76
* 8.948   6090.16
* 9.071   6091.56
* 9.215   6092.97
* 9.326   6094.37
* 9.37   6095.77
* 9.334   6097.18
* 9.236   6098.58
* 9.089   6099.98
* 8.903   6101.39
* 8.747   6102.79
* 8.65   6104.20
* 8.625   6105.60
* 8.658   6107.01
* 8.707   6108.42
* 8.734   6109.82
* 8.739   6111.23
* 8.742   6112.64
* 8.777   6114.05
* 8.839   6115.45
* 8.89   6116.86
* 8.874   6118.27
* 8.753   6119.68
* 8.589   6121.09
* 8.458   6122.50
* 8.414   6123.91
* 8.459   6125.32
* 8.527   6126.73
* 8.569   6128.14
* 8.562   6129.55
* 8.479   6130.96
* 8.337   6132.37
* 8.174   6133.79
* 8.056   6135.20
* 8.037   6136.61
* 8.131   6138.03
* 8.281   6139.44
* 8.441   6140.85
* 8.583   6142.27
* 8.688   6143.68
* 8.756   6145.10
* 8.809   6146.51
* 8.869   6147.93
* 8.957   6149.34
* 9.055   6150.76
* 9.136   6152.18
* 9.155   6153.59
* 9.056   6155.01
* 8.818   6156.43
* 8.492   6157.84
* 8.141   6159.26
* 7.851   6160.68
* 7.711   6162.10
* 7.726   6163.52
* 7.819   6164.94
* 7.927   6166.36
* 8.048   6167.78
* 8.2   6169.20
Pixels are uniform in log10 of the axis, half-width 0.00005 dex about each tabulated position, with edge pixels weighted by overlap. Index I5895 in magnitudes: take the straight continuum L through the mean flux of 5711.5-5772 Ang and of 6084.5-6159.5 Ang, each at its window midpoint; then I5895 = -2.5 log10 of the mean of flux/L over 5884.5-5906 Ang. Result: 0.15 mag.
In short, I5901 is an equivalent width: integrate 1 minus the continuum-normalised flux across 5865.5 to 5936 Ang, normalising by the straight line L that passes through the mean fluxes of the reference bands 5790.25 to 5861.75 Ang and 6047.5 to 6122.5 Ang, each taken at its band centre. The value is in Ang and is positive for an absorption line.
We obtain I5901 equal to 3.4 Ang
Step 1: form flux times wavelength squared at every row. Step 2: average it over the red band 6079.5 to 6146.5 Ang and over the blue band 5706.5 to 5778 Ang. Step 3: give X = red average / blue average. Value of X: 1.0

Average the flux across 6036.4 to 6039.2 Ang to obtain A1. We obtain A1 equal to 8.97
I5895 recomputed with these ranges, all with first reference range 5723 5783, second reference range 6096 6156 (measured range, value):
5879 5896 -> 0.15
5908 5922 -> 0.01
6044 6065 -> 0.03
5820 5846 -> 0.03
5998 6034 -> 0.00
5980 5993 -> 0.06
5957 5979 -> 0.00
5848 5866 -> -0.02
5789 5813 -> -0.06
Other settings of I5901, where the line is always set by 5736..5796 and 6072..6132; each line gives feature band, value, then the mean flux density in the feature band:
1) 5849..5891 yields 0.8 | 9.1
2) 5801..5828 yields -0.2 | 9.44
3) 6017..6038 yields -0.3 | 9.11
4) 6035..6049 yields 0.3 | 8.77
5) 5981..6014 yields 1.1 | 8.73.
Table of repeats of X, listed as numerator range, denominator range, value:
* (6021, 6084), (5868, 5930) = 1.07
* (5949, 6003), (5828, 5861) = 1.00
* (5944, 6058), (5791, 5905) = 1.02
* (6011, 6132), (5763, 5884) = 1.02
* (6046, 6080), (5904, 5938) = 1.01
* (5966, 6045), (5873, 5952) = 1.03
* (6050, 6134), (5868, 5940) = 1.06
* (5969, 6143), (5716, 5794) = 1.02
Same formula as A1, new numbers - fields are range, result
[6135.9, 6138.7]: 8.07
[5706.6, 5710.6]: 9.04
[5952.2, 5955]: 8.94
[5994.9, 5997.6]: 8.97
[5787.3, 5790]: 9.15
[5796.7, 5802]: 10.5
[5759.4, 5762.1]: 9.25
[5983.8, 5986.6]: 8.55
